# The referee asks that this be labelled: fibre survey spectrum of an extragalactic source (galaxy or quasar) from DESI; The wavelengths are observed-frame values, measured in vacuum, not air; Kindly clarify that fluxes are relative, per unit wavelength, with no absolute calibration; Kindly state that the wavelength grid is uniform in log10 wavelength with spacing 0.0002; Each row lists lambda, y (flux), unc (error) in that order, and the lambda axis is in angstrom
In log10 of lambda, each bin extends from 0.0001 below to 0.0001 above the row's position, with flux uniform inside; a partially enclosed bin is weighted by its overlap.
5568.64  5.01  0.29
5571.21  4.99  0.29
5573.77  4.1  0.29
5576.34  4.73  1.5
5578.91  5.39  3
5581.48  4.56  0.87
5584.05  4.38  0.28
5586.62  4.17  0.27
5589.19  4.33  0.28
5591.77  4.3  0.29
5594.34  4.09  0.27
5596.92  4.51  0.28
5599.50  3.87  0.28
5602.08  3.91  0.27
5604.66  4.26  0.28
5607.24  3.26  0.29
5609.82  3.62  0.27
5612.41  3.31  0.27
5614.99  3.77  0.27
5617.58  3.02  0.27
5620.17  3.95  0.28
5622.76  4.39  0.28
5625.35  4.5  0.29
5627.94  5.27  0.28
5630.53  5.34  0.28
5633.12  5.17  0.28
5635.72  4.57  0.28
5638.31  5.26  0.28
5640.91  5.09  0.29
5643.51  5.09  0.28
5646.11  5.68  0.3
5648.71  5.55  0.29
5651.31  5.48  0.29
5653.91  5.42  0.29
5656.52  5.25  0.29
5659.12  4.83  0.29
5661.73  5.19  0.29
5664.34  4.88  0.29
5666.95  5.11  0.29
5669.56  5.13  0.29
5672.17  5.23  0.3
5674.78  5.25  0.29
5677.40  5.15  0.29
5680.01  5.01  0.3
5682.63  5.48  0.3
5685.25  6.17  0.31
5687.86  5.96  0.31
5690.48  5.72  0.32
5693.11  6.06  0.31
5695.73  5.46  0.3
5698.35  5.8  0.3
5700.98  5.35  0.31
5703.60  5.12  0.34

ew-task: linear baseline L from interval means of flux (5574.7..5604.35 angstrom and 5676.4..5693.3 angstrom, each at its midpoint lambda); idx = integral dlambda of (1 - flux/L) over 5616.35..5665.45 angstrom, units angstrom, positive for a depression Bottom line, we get 1.1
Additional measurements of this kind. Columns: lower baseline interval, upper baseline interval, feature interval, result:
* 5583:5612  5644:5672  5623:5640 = -1.0 angstrom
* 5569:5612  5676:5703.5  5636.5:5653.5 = -1.1 angstrom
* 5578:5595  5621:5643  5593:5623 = 5.5 angstrom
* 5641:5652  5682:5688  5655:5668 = 1.3 angstrom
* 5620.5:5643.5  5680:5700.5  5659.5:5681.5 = 1.4 angstrom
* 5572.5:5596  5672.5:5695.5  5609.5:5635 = 3.3 angstrom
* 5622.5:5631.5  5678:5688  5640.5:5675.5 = 0.4 angstrom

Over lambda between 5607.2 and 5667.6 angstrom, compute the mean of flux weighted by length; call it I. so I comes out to 4.74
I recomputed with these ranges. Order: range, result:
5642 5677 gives 5.23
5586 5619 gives 3.87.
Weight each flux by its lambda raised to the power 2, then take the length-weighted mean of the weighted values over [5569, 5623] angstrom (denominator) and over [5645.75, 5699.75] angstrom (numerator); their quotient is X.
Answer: 1.3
